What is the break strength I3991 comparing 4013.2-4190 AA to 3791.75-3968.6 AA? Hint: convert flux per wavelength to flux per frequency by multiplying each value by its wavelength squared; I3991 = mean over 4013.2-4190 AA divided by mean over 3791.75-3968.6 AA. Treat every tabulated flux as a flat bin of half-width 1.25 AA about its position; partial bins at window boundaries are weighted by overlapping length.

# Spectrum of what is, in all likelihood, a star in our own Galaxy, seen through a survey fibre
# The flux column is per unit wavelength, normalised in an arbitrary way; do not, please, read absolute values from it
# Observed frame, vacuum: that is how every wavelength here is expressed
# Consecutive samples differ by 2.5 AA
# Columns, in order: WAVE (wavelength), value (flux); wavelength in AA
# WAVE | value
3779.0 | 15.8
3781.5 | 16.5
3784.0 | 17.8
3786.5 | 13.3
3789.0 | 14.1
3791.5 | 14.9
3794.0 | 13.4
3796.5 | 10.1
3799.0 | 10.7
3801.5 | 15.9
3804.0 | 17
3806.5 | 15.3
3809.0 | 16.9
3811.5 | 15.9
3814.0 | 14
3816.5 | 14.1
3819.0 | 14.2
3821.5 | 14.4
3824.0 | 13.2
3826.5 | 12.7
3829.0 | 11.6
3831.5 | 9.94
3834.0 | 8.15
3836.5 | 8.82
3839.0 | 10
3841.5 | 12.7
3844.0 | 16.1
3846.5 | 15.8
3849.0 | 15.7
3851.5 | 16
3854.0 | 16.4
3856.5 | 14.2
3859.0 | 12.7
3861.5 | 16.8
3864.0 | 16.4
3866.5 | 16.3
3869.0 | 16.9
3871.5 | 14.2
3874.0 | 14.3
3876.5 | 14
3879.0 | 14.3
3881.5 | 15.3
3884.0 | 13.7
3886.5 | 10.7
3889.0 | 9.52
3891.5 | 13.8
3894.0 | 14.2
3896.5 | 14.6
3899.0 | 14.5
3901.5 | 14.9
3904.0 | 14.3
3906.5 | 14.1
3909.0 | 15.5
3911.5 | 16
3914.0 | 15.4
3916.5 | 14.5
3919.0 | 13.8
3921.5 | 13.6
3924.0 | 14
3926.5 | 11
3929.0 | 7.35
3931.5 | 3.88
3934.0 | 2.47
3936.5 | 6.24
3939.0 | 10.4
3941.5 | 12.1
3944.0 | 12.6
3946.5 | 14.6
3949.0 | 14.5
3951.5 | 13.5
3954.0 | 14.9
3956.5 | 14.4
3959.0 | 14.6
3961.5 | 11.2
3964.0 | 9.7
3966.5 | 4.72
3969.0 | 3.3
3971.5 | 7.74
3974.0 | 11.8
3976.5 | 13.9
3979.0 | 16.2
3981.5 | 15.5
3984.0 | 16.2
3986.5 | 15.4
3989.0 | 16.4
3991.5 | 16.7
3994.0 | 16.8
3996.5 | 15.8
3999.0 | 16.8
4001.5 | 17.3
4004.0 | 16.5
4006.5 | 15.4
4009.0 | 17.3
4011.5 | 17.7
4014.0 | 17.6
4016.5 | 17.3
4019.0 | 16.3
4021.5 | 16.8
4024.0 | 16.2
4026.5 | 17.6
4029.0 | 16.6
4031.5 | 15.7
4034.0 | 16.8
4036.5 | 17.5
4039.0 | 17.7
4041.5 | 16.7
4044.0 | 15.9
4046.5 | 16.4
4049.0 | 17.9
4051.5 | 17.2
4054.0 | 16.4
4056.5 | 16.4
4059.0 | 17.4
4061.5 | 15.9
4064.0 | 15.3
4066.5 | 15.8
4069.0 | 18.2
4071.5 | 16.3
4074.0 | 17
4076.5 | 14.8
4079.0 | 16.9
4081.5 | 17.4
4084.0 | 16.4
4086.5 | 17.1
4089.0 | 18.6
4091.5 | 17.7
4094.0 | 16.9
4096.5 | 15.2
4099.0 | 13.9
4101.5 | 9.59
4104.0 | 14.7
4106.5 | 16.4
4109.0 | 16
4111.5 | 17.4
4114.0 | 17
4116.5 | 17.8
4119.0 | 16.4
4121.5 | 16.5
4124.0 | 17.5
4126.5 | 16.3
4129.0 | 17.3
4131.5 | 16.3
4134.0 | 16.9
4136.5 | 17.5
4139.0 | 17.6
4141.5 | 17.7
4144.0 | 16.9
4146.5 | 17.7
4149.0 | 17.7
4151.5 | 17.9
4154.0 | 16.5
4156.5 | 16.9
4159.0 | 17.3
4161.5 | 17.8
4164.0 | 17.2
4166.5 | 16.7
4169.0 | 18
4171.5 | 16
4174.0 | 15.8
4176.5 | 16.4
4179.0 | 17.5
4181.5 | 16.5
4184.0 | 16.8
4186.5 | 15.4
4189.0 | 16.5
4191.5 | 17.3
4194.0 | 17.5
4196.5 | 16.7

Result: 1.4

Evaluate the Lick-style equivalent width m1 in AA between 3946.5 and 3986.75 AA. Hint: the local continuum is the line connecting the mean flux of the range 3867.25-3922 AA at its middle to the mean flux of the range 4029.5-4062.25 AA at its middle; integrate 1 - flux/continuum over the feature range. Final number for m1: 8.1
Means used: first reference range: 14.2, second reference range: 16.8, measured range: 12.3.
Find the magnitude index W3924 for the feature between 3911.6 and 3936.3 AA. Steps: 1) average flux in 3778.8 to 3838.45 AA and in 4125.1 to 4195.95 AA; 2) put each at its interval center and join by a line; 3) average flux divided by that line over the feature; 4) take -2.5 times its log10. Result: 0.34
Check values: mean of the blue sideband 13.6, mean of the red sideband 17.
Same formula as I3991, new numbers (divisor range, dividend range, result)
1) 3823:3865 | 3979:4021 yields 1.34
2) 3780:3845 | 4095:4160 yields 1.43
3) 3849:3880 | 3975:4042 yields 1.17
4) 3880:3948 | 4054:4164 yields 1.49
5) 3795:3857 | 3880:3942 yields 0.94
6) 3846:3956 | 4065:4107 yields 1.32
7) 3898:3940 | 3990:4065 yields 1.49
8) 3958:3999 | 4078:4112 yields 1.30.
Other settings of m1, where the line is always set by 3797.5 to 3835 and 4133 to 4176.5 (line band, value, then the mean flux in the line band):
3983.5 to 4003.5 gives -1.2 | 16.4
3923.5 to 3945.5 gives 9.0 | 8.78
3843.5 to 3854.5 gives -1.6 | 16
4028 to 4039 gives -0.6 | 16.8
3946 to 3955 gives 0.4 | 14.3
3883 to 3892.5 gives 1.7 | 11.8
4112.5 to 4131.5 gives -0.1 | 16.9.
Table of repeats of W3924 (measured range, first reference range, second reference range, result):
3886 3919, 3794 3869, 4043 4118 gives 0.04 mag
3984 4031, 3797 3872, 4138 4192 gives -0.07 mag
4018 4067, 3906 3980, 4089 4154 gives -0.16 mag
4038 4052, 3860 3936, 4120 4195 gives -0.10 mag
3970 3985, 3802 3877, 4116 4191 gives 0.16 mag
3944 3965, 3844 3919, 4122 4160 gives 0.15 mag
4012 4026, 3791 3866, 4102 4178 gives -0.08 mag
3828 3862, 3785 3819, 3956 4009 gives 0.08 mag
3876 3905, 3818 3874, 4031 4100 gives 0.06 mag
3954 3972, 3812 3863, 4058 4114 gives 0.44 mag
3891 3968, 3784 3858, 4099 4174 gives 0.20 mag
